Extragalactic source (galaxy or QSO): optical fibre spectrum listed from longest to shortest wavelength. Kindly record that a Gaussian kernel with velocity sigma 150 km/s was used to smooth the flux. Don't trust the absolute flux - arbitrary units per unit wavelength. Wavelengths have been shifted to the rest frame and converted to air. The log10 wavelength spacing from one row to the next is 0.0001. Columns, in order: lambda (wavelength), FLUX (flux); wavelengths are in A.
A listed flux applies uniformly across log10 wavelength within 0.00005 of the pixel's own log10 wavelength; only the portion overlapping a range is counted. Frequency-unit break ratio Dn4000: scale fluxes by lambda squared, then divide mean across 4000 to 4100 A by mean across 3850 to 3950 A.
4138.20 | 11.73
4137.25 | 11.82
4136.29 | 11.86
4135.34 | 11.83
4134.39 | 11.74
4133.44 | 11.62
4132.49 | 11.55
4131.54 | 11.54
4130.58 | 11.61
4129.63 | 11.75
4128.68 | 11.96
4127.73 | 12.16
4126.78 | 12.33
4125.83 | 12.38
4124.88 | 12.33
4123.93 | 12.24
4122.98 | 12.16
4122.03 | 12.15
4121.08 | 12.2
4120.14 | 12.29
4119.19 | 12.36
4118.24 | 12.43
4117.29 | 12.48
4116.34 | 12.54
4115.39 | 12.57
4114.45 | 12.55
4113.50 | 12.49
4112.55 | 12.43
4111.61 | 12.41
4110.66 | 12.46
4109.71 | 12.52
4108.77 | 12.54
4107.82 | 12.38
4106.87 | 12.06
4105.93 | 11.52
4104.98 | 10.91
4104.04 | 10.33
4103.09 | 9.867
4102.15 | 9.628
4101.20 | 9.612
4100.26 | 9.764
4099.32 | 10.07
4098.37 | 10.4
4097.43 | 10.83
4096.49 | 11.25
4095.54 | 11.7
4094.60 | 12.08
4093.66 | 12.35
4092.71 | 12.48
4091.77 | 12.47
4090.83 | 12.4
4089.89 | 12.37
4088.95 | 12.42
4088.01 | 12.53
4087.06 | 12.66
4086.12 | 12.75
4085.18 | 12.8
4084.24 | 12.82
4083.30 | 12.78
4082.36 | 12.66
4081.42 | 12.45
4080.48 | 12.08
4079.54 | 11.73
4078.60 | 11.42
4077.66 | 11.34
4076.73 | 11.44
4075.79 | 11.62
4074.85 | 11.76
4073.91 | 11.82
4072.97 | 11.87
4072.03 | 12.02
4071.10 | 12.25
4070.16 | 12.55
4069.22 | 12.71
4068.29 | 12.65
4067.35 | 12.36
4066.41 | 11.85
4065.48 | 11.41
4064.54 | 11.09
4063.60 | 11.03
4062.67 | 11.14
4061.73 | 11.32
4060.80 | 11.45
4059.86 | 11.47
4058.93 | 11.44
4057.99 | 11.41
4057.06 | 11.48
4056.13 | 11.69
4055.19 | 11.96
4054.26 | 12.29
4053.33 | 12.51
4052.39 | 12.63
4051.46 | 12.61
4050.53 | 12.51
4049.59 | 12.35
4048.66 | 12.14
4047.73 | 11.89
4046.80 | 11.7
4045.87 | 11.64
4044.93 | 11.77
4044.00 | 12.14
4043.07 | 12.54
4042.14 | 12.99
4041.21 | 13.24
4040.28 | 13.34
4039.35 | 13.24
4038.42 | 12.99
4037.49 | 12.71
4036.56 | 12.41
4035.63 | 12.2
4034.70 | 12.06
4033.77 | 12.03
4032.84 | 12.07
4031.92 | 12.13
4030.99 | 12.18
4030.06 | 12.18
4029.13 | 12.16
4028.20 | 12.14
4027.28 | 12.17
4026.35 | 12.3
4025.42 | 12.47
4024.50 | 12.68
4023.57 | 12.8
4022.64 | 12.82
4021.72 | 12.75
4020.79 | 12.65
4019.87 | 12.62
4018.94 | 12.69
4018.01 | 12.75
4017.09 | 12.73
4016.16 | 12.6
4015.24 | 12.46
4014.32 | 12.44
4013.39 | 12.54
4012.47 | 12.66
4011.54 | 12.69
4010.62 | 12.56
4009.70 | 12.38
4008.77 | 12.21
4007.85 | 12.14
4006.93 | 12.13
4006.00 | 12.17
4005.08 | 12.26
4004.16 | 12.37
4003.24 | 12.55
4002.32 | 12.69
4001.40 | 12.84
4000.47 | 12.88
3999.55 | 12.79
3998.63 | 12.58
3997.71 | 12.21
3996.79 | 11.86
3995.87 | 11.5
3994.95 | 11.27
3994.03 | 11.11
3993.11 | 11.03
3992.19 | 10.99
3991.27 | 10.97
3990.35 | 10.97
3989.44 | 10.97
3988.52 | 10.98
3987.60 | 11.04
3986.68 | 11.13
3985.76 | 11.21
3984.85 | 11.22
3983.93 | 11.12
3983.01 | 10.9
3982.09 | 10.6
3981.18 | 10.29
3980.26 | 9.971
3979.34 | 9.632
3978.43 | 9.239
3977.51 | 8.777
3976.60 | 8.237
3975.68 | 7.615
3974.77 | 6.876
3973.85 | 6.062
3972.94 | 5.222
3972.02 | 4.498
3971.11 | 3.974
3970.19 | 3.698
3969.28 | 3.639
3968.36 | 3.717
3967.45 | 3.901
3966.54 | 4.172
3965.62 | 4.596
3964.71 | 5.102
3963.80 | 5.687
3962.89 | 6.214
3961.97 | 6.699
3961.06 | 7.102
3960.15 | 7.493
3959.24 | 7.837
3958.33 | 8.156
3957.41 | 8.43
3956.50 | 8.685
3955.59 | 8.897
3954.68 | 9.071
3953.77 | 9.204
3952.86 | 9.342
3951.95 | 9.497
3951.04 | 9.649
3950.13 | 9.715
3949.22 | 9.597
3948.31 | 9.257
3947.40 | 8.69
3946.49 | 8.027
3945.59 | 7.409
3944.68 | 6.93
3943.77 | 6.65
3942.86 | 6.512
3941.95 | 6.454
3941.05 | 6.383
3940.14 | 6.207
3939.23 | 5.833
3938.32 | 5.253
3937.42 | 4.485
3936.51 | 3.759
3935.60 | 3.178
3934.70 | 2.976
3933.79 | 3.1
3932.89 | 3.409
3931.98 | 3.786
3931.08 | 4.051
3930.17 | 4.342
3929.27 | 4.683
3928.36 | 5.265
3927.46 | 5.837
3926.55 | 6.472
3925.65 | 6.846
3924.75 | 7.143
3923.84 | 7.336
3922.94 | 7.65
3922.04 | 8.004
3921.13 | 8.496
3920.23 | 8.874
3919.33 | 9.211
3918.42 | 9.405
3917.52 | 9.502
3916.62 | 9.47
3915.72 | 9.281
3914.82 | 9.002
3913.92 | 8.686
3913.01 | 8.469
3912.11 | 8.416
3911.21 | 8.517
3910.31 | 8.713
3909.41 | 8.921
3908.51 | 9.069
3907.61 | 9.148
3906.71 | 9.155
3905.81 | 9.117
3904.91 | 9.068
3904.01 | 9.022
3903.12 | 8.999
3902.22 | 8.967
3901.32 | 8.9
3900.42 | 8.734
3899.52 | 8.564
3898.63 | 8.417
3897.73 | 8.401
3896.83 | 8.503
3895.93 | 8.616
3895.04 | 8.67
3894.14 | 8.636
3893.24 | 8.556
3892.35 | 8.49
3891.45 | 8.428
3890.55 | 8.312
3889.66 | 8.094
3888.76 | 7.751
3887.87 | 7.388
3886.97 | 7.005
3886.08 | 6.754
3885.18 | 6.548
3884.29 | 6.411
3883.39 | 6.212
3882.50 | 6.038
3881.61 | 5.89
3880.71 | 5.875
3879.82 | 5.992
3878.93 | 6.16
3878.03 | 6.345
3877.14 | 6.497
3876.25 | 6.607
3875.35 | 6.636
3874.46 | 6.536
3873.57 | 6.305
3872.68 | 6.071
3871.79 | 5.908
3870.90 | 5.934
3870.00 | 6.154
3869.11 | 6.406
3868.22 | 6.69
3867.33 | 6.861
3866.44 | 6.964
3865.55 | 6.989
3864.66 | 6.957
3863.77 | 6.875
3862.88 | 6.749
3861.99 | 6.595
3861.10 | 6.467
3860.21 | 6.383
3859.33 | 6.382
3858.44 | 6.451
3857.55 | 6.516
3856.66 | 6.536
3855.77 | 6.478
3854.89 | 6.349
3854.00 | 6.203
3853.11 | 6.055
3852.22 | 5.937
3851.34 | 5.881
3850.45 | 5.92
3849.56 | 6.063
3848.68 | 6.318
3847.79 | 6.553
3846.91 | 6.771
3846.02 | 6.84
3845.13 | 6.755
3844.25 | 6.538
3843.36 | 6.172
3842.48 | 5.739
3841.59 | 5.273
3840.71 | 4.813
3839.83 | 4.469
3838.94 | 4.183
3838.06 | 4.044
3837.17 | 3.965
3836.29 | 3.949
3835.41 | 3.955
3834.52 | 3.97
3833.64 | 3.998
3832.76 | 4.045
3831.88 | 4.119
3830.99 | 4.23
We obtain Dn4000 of 1.85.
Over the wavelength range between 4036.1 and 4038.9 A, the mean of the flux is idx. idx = 12.7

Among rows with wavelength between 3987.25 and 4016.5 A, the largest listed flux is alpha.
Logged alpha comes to 12.88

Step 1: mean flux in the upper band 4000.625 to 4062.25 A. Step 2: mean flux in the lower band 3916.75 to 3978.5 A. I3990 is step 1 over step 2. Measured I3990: 1.9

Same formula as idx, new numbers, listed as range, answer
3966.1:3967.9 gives 4.04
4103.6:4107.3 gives 11.2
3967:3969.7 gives 3.75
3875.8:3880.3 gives 6.32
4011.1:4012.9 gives 12.6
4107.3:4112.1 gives 12.5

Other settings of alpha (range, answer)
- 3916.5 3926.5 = 9.502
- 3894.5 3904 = 8.999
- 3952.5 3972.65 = 9.342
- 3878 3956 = 9.715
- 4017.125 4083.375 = 13.34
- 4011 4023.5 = 12.82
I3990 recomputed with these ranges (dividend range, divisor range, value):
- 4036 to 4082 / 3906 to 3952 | 1.68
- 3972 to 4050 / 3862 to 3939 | 1.62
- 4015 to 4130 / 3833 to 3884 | 2.01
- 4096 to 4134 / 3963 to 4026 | 1.13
